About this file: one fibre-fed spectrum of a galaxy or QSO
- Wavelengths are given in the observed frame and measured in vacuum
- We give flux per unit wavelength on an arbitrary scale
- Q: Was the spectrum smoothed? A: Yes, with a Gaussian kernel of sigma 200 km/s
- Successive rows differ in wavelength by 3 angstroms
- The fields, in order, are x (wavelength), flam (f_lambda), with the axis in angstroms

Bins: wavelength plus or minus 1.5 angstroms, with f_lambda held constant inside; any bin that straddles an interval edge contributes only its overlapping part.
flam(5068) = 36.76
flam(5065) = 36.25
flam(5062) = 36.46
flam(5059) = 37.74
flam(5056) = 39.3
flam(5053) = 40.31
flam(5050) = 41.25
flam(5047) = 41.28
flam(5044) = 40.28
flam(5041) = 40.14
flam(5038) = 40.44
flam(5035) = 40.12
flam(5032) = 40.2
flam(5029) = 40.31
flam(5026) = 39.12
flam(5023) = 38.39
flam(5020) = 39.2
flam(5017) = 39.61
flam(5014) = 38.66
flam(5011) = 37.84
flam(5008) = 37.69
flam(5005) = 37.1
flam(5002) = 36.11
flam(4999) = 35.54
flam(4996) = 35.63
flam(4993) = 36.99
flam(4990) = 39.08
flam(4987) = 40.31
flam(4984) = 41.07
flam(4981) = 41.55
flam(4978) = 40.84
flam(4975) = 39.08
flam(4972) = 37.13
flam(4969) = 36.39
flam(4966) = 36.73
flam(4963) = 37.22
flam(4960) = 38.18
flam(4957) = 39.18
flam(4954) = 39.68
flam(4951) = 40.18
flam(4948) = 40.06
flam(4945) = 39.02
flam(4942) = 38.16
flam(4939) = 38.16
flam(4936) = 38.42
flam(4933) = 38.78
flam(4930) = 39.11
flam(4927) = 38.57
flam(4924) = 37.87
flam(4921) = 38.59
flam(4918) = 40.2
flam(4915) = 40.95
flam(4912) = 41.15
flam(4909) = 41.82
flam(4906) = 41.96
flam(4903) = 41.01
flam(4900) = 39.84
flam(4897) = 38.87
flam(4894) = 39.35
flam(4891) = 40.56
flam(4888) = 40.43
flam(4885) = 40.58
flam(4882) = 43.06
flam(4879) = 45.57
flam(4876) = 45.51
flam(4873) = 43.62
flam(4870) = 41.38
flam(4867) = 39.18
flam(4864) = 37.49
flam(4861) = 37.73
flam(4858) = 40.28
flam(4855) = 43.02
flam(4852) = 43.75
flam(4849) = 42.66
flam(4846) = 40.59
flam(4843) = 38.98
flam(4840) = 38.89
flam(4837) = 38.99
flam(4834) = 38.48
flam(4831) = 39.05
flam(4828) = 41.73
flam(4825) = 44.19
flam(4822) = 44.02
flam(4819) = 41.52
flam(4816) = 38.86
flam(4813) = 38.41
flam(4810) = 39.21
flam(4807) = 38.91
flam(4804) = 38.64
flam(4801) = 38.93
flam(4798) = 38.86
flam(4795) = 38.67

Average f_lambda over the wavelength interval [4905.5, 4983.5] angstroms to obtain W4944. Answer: 39.2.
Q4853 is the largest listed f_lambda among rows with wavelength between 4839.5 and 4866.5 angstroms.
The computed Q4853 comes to 43.75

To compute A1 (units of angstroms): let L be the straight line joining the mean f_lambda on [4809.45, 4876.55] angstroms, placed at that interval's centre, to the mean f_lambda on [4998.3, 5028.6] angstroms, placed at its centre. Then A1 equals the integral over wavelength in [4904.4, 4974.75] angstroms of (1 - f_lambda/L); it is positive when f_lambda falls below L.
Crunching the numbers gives 0.36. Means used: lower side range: 40.7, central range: 39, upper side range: 38.1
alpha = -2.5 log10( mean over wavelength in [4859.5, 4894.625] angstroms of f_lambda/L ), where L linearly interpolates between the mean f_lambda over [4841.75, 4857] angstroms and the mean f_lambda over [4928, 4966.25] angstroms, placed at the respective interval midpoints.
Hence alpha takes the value -0.01 mag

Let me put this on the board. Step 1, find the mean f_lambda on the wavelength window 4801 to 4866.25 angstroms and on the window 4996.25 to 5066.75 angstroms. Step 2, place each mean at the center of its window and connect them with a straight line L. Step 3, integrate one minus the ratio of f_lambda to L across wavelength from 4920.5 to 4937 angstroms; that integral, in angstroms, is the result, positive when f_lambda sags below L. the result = 0.4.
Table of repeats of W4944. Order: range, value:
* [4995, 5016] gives 37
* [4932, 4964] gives 38.8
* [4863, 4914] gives 41.3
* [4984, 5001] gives 37.8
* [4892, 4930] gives 40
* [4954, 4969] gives 37.9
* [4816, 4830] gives 42.3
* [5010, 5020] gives 38.8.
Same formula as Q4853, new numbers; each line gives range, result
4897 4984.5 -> 41.96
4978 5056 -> 41.55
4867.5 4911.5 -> 45.57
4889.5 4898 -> 40.56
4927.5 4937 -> 39.11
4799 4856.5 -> 44.19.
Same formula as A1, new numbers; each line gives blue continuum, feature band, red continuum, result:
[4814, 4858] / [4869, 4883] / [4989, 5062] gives -1.2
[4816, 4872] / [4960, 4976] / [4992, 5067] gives 0.8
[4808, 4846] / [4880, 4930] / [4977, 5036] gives -1.0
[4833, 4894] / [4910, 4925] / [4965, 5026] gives 0.0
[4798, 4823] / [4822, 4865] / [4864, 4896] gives 0.0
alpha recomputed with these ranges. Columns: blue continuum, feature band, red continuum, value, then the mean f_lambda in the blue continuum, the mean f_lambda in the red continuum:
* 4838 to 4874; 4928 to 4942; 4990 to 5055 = 0.033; 40.6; 38.9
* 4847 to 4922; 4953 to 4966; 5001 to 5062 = 0.051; 41.2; 39.2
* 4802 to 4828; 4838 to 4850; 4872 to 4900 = 0.025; 40.5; 41.8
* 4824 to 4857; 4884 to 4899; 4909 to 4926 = 0.008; 40.9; 39.9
